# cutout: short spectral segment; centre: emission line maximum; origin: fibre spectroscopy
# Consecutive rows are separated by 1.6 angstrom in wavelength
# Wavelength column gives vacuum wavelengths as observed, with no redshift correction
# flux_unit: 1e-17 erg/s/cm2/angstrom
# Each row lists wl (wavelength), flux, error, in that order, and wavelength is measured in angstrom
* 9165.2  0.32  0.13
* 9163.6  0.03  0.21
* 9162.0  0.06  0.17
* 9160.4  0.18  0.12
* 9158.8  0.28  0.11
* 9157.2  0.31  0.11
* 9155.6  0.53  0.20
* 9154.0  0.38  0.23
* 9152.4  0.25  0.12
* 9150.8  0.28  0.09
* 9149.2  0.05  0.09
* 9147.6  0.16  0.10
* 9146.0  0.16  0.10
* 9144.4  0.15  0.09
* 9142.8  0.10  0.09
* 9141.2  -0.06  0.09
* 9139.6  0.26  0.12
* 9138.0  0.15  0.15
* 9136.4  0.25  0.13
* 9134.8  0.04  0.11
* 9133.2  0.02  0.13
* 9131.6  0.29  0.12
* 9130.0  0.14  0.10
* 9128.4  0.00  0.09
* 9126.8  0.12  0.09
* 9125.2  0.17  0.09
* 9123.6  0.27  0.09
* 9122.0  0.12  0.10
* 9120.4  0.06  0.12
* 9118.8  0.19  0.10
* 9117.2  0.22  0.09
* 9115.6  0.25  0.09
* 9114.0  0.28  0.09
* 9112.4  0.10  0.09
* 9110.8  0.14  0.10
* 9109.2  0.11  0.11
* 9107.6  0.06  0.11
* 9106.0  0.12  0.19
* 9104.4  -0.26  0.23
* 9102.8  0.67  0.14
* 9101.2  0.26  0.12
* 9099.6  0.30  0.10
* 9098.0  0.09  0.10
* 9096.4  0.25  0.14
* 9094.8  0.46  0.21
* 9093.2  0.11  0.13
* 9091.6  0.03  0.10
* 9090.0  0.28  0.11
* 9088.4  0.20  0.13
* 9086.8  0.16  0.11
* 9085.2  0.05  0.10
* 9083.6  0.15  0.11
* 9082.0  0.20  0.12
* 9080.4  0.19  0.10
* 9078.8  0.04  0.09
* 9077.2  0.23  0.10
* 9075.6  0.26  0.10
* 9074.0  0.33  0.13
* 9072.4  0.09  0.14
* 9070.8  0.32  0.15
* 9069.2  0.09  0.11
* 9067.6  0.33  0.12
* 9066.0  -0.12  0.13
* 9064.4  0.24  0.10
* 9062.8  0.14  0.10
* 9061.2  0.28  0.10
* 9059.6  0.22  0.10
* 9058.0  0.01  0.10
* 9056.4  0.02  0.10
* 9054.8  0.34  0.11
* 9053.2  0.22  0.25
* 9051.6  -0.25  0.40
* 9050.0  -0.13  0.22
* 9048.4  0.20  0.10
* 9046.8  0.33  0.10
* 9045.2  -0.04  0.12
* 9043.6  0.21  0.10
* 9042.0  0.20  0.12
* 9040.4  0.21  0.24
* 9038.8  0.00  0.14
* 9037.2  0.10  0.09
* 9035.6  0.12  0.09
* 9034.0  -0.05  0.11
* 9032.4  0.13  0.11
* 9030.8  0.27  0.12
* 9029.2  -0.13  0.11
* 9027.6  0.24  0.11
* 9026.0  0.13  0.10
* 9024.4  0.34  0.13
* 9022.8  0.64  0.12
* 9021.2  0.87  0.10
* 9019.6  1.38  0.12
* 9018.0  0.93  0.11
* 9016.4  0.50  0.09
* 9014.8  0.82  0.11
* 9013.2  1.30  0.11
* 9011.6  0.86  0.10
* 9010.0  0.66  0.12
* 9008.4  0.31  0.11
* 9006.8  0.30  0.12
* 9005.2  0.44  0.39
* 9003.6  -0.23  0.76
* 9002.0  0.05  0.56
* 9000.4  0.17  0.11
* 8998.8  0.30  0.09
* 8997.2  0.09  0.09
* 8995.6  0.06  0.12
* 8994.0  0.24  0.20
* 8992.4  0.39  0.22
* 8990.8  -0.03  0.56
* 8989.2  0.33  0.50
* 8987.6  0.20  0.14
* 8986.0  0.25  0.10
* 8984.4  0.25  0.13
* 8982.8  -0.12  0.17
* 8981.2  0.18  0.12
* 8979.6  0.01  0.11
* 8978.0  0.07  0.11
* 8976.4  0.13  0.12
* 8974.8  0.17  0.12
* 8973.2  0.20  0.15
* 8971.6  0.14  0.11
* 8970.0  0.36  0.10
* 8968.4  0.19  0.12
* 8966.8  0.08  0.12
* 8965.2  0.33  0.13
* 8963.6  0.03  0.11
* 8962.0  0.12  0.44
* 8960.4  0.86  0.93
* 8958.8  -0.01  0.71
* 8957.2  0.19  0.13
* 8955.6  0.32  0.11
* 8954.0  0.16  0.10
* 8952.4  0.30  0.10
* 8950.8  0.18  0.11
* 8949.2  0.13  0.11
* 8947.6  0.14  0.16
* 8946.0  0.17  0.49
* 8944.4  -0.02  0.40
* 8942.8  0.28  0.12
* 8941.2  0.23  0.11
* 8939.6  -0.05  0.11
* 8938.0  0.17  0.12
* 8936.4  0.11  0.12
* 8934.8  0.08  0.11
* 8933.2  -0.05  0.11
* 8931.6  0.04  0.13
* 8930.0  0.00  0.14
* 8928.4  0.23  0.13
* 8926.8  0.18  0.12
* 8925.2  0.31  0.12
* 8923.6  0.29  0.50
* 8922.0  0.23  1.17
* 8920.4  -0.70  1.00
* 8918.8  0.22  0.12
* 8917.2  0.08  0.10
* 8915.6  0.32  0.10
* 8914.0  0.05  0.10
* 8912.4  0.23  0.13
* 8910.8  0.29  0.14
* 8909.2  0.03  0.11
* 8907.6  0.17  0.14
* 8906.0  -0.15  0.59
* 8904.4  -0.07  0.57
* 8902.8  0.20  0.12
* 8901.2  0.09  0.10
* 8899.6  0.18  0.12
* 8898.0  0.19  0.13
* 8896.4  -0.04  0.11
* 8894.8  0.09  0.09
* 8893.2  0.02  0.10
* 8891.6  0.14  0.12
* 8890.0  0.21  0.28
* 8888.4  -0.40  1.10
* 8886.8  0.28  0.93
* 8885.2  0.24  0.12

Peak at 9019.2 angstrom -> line [O II] 3727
